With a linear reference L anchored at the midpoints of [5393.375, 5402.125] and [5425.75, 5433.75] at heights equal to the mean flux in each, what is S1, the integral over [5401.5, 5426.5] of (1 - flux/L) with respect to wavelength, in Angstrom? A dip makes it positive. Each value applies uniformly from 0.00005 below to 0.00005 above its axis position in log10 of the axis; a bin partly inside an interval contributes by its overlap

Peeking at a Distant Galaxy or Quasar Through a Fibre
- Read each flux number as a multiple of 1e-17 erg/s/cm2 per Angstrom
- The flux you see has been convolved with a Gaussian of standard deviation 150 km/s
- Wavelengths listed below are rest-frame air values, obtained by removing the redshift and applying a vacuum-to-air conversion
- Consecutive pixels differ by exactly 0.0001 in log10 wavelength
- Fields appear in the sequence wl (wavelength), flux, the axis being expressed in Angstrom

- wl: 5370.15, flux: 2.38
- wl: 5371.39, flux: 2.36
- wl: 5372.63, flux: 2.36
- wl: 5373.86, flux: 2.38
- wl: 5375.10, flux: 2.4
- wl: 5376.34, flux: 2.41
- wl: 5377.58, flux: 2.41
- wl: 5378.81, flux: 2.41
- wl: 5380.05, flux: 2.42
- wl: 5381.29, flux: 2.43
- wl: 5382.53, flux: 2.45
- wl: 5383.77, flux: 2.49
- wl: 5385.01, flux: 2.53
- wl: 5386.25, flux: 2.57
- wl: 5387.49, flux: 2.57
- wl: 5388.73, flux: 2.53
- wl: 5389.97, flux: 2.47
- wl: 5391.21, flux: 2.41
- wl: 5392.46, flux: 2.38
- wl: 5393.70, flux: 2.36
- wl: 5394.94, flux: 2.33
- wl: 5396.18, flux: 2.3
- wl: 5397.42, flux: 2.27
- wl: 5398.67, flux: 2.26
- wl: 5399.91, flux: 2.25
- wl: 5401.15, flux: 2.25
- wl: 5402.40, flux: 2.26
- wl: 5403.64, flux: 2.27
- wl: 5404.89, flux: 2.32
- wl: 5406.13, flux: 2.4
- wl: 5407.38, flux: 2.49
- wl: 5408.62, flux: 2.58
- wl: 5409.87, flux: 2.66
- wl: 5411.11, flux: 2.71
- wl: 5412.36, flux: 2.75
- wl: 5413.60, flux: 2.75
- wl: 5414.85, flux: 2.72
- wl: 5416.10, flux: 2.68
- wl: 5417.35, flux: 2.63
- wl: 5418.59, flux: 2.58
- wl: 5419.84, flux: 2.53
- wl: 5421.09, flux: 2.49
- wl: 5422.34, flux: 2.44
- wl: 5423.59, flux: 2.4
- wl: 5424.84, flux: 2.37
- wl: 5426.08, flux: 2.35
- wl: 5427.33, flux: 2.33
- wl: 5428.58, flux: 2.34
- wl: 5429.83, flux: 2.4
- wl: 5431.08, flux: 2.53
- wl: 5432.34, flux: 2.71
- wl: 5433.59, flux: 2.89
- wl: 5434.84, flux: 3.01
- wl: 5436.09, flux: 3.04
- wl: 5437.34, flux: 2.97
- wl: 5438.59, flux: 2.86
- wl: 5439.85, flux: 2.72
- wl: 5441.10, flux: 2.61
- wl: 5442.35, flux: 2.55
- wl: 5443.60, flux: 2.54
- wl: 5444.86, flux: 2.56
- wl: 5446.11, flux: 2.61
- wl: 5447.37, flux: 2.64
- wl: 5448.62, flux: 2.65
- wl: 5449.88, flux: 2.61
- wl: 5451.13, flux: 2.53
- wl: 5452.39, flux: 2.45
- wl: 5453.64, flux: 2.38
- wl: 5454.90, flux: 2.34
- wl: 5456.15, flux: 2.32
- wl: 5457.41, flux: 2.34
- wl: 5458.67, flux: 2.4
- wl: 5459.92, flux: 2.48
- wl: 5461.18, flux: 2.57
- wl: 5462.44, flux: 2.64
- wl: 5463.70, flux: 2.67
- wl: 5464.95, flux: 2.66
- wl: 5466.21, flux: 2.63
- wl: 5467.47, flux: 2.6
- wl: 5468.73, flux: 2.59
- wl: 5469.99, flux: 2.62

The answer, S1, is -1.4 Angstrom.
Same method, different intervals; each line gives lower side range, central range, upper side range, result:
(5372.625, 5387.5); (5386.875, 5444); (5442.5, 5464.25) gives -1.1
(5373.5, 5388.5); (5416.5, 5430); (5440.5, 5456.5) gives 0.3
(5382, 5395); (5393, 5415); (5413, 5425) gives 0.7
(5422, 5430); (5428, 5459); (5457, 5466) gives -1.8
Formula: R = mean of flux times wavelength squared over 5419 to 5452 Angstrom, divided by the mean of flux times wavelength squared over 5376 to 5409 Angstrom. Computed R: 1.1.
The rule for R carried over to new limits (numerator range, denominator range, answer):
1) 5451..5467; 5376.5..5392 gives 1.04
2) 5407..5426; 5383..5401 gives 1.08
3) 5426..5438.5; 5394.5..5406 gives 1.19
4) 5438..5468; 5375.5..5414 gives 1.07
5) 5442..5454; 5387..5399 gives 1.09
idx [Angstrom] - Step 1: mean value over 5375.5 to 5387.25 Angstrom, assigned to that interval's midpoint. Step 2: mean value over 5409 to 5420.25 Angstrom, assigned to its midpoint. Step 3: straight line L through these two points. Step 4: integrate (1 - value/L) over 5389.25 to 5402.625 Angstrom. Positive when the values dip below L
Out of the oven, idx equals 1.2 Angstrom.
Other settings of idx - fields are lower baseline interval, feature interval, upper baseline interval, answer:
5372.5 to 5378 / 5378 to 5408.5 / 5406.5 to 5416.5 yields 1.5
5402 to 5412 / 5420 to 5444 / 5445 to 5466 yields -1.0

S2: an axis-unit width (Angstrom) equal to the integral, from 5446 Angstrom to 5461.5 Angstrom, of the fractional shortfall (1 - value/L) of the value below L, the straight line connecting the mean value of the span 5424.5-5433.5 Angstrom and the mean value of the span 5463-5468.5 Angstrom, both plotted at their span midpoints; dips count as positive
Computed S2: 0.6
